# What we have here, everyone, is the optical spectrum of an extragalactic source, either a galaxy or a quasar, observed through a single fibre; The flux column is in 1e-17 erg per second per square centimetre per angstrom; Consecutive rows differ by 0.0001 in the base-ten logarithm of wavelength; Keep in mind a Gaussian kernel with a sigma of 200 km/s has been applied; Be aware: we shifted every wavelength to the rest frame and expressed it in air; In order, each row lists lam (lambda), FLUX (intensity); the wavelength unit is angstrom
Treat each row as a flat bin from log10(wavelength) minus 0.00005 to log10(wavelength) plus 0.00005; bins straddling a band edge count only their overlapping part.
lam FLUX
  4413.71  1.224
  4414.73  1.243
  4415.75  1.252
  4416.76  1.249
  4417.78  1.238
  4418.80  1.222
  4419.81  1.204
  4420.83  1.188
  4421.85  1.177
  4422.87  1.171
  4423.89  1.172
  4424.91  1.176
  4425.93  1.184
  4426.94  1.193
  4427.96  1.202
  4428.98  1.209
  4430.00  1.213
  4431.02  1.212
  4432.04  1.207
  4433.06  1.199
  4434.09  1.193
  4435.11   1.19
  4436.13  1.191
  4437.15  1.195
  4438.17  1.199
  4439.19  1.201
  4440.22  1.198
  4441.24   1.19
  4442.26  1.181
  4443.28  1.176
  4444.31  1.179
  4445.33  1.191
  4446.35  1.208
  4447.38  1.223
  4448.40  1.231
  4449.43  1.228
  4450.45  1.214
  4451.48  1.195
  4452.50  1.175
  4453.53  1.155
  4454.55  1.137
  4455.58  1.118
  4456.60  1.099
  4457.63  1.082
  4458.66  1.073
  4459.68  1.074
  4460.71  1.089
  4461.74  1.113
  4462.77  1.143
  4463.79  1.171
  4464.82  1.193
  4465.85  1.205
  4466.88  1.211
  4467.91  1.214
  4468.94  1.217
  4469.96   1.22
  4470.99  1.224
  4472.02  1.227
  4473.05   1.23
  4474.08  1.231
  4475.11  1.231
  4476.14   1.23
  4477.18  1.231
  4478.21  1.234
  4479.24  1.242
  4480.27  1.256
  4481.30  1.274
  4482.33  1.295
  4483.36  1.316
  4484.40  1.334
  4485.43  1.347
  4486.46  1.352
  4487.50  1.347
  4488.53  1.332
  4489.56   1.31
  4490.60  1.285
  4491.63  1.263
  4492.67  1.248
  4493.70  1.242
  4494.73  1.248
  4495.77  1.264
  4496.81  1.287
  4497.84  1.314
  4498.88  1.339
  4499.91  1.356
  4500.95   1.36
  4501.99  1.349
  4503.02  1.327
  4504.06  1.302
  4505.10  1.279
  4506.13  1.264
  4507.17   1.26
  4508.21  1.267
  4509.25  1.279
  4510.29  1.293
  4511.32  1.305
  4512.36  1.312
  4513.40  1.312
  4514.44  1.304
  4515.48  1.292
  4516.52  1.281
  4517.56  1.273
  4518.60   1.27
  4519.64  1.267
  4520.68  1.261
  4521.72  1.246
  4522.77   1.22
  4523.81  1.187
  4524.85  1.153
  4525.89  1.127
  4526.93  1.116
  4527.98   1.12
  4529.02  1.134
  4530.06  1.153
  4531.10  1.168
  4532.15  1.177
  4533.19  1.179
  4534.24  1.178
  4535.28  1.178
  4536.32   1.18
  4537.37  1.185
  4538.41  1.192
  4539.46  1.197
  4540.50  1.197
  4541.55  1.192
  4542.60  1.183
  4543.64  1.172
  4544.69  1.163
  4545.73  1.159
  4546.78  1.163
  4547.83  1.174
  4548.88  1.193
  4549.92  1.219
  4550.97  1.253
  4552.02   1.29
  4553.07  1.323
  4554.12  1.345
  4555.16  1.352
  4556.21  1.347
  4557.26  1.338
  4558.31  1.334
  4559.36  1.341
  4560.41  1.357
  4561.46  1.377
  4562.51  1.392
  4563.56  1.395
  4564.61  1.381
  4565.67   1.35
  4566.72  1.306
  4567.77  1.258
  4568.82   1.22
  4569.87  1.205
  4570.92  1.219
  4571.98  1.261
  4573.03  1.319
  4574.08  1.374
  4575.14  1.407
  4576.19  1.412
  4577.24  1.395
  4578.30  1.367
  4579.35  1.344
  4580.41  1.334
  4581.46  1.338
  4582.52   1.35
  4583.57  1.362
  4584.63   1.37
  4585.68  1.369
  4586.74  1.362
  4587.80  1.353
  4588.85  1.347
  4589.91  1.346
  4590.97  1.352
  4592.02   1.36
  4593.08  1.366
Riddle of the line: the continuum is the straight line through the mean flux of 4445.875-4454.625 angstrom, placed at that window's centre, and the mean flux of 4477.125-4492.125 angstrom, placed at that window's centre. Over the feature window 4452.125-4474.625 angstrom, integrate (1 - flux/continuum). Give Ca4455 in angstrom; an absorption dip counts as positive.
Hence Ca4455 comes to 1.3 angstrom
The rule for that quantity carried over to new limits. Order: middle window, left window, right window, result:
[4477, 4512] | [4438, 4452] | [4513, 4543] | -2.69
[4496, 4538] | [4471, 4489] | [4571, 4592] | 1.83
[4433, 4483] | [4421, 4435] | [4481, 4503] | 2.20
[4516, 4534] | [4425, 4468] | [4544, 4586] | 0.99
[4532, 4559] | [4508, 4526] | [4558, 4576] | 1.47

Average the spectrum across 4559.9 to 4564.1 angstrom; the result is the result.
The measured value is 1.38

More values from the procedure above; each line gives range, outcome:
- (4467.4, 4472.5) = 1.22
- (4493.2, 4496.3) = 1.25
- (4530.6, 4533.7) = 1.17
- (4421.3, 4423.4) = 1.17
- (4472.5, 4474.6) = 1.23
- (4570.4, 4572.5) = 1.24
